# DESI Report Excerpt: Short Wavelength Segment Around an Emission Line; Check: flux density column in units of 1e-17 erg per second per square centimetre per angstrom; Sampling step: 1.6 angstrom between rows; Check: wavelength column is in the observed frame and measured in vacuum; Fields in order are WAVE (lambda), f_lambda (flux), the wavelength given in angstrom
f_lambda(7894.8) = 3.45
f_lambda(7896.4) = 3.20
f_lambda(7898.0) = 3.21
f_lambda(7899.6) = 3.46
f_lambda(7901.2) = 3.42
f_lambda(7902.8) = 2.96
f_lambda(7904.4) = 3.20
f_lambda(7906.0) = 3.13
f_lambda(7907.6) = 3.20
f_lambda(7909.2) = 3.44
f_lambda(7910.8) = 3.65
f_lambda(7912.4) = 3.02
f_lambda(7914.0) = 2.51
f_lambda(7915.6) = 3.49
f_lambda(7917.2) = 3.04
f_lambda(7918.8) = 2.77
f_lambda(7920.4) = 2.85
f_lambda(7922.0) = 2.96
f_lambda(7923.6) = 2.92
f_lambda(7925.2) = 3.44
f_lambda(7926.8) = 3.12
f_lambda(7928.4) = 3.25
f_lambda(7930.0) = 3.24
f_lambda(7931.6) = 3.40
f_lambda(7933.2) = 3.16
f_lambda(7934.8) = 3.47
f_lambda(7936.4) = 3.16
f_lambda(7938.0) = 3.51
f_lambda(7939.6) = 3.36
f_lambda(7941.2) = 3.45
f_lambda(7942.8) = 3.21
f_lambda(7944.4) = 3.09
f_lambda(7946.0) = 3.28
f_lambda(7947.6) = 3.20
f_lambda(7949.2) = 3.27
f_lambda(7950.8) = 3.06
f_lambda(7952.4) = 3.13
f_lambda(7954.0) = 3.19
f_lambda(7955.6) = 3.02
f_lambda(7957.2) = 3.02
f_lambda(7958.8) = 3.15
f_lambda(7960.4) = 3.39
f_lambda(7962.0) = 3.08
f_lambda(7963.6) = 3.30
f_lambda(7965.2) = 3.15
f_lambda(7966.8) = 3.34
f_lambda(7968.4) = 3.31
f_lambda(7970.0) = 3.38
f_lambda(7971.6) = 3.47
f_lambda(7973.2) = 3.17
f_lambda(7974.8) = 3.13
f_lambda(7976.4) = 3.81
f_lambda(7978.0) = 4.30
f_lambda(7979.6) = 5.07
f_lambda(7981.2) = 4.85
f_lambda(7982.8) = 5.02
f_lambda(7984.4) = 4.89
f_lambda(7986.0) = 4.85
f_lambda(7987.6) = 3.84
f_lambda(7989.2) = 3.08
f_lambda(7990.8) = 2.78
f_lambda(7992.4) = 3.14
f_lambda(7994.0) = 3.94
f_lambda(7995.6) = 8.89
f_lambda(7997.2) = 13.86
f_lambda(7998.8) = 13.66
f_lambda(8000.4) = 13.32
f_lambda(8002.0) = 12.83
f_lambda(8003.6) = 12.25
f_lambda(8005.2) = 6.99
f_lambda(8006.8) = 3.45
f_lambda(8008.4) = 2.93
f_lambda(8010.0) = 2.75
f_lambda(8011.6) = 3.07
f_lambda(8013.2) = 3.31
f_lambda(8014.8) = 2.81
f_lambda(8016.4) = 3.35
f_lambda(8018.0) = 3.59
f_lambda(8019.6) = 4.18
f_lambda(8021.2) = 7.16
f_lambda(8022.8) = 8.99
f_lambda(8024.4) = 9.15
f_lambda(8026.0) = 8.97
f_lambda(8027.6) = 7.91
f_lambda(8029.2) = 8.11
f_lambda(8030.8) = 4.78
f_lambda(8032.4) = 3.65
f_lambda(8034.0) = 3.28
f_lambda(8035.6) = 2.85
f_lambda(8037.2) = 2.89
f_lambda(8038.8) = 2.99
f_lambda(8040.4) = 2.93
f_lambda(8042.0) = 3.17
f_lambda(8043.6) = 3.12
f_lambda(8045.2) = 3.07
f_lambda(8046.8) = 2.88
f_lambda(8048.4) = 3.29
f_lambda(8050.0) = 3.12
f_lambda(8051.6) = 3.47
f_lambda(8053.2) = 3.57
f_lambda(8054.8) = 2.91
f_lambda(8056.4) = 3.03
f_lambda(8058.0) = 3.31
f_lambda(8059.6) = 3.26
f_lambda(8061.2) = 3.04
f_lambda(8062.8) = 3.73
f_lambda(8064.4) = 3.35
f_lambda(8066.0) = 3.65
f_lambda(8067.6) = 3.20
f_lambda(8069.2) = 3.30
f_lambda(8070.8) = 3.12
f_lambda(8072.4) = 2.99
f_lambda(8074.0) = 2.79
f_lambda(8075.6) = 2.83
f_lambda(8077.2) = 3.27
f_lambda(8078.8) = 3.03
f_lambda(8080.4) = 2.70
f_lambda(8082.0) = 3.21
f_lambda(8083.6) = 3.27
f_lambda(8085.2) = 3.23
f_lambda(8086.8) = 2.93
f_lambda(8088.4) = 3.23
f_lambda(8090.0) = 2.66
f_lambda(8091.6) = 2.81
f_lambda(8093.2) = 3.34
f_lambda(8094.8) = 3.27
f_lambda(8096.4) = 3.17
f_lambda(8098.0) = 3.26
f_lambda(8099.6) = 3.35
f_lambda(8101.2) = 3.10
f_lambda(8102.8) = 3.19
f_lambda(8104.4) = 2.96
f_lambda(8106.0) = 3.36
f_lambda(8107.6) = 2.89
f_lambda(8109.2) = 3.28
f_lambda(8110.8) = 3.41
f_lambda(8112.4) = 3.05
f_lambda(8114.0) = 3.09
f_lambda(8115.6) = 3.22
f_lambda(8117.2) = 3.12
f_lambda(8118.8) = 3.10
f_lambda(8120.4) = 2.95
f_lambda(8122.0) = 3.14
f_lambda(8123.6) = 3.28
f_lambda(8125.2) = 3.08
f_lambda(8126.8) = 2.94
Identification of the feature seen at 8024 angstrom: [N II]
